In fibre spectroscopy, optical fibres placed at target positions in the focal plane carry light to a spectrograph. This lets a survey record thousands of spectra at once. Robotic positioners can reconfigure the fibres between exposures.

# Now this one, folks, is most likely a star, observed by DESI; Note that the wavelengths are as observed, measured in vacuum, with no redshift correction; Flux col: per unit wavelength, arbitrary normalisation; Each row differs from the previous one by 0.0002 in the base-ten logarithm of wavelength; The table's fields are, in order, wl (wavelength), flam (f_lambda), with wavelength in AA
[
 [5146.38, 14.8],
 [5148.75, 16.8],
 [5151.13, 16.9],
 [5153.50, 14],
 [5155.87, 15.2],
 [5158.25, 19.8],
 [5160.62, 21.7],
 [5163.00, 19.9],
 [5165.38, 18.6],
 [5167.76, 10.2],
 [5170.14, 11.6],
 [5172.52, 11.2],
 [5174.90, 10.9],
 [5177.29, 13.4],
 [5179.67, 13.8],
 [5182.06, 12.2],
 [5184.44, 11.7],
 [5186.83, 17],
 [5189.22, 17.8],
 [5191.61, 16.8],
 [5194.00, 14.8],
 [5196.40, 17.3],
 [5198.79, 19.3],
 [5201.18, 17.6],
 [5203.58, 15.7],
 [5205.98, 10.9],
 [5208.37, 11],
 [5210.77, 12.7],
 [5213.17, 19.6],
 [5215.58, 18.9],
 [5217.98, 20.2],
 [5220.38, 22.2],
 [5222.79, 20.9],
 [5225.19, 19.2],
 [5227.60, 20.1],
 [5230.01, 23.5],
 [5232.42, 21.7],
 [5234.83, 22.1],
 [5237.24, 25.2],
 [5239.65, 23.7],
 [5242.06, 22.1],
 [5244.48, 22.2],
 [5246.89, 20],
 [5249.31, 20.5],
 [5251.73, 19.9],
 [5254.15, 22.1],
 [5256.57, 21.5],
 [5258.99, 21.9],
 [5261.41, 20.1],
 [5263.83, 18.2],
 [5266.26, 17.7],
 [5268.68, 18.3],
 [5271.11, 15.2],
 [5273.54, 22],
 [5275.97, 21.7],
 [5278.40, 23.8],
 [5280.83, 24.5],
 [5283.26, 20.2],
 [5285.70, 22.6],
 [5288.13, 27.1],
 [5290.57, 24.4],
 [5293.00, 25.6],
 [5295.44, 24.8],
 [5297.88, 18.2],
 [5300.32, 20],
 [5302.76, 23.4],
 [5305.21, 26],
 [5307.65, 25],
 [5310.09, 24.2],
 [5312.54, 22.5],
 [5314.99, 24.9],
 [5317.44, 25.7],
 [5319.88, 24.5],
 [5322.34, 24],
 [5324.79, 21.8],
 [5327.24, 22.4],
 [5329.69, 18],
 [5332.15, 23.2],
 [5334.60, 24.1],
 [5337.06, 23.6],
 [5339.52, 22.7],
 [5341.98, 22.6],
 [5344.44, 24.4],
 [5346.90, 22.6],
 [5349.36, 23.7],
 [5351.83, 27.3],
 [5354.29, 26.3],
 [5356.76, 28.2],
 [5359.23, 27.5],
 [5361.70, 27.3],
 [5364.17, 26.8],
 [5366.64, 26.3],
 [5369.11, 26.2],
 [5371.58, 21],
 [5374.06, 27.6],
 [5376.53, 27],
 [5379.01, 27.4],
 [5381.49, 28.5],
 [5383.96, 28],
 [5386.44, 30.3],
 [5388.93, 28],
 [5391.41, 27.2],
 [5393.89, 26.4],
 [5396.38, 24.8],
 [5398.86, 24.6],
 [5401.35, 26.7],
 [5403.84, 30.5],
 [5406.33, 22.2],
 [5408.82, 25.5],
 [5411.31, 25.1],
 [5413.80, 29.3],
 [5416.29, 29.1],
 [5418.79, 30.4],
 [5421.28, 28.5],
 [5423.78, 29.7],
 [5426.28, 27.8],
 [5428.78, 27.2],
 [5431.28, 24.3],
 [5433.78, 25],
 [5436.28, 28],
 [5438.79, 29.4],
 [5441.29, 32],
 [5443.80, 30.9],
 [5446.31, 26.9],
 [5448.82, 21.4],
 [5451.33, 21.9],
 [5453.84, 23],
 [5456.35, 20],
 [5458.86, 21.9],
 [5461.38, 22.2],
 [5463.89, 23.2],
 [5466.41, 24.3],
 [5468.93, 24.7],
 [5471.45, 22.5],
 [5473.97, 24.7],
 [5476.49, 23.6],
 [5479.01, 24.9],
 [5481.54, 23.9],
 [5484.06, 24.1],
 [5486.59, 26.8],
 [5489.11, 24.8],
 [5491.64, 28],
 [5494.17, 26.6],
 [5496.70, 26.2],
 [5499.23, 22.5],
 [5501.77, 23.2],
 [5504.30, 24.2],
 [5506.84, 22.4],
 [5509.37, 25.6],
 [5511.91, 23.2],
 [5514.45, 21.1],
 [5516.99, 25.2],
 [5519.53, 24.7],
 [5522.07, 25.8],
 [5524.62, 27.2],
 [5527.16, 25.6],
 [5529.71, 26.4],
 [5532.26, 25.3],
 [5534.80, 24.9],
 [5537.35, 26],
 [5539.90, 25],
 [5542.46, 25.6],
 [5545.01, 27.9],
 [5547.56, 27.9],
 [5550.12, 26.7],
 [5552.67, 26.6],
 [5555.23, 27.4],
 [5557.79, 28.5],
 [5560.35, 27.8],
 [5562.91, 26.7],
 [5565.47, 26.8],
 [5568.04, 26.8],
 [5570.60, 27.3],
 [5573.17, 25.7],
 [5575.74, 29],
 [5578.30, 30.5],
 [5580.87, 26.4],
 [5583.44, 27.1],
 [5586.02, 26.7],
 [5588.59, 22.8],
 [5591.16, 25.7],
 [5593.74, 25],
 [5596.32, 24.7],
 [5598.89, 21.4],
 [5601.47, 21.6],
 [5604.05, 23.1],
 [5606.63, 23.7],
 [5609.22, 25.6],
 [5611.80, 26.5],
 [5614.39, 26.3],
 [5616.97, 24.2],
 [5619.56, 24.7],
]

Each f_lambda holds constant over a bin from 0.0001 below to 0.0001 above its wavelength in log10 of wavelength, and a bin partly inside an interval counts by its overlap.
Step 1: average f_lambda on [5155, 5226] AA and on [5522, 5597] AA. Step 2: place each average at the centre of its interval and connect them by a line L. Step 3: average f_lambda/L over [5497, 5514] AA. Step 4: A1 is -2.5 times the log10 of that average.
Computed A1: 0.065 mag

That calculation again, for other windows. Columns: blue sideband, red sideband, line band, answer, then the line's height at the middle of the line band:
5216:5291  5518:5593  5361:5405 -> -0.14 mag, 23.6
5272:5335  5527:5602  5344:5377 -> -0.09 mag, 23.9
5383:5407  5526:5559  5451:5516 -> 0.12 mag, 26.6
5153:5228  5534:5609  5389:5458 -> -0.20 mag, 22.2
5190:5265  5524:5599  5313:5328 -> -0.12 mag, 21.4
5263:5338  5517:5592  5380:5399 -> -0.15 mag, 23.9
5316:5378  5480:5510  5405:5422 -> -0.10 mag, 24.7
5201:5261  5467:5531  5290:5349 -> -0.09 mag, 21.5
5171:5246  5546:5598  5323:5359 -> -0.14 mag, 20.9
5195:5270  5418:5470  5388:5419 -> -0.09 mag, 24.6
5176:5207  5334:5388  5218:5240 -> -0.24 mag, 17.6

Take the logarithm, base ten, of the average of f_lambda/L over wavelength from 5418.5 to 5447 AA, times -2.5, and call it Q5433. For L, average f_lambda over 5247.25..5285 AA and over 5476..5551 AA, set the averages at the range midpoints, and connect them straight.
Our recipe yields -0.19 mag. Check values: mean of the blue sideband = 20.5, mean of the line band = 28.3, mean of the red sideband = 25.2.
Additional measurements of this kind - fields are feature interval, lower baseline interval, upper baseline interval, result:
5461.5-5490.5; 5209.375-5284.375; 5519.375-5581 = 0.05 mag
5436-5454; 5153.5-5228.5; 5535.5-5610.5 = -0.18 mag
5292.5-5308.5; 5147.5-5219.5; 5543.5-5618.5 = -0.23 mag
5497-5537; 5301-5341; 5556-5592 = 0.07 mag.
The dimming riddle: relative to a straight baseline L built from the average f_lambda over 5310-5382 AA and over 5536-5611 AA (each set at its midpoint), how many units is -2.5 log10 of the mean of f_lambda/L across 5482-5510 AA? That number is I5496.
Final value 0.03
